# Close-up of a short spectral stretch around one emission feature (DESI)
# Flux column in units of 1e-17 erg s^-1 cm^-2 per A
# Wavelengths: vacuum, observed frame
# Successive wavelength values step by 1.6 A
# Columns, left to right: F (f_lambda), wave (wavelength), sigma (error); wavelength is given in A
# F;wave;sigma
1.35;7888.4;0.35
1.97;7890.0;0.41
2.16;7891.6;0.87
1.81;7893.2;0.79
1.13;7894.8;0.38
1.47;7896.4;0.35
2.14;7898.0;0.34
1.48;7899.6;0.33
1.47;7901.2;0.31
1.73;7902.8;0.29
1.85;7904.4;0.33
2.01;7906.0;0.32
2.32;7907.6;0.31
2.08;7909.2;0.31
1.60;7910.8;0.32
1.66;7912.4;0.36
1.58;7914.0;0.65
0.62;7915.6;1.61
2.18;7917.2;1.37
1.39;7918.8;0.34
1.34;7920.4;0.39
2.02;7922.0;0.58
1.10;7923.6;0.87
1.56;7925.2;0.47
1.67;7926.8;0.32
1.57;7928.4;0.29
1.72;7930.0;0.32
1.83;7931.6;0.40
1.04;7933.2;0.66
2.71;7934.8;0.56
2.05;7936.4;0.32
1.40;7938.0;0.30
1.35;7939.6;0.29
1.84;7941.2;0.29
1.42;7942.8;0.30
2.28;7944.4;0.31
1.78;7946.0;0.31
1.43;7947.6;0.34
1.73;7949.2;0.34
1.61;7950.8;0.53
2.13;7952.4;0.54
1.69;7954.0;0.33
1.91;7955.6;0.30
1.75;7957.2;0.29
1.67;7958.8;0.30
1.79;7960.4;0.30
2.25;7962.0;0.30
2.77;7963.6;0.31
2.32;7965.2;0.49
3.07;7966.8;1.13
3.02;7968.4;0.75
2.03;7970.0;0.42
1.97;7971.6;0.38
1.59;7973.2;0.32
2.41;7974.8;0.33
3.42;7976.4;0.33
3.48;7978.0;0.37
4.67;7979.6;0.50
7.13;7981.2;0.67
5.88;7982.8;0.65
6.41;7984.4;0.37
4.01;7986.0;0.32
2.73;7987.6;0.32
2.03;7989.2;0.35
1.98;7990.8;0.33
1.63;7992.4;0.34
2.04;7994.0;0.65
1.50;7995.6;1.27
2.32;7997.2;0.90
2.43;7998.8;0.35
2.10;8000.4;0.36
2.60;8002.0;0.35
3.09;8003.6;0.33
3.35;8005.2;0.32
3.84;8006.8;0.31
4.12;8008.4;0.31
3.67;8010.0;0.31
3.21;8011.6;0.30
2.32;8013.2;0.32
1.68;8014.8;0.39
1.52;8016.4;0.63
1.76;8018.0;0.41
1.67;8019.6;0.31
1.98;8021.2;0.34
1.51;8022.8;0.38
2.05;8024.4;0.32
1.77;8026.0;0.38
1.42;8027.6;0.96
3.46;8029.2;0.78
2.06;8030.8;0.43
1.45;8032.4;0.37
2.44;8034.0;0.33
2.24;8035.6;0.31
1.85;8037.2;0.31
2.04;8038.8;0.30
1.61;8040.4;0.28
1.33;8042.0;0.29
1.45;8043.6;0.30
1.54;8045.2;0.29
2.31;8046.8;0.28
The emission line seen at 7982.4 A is H-alpha 6563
